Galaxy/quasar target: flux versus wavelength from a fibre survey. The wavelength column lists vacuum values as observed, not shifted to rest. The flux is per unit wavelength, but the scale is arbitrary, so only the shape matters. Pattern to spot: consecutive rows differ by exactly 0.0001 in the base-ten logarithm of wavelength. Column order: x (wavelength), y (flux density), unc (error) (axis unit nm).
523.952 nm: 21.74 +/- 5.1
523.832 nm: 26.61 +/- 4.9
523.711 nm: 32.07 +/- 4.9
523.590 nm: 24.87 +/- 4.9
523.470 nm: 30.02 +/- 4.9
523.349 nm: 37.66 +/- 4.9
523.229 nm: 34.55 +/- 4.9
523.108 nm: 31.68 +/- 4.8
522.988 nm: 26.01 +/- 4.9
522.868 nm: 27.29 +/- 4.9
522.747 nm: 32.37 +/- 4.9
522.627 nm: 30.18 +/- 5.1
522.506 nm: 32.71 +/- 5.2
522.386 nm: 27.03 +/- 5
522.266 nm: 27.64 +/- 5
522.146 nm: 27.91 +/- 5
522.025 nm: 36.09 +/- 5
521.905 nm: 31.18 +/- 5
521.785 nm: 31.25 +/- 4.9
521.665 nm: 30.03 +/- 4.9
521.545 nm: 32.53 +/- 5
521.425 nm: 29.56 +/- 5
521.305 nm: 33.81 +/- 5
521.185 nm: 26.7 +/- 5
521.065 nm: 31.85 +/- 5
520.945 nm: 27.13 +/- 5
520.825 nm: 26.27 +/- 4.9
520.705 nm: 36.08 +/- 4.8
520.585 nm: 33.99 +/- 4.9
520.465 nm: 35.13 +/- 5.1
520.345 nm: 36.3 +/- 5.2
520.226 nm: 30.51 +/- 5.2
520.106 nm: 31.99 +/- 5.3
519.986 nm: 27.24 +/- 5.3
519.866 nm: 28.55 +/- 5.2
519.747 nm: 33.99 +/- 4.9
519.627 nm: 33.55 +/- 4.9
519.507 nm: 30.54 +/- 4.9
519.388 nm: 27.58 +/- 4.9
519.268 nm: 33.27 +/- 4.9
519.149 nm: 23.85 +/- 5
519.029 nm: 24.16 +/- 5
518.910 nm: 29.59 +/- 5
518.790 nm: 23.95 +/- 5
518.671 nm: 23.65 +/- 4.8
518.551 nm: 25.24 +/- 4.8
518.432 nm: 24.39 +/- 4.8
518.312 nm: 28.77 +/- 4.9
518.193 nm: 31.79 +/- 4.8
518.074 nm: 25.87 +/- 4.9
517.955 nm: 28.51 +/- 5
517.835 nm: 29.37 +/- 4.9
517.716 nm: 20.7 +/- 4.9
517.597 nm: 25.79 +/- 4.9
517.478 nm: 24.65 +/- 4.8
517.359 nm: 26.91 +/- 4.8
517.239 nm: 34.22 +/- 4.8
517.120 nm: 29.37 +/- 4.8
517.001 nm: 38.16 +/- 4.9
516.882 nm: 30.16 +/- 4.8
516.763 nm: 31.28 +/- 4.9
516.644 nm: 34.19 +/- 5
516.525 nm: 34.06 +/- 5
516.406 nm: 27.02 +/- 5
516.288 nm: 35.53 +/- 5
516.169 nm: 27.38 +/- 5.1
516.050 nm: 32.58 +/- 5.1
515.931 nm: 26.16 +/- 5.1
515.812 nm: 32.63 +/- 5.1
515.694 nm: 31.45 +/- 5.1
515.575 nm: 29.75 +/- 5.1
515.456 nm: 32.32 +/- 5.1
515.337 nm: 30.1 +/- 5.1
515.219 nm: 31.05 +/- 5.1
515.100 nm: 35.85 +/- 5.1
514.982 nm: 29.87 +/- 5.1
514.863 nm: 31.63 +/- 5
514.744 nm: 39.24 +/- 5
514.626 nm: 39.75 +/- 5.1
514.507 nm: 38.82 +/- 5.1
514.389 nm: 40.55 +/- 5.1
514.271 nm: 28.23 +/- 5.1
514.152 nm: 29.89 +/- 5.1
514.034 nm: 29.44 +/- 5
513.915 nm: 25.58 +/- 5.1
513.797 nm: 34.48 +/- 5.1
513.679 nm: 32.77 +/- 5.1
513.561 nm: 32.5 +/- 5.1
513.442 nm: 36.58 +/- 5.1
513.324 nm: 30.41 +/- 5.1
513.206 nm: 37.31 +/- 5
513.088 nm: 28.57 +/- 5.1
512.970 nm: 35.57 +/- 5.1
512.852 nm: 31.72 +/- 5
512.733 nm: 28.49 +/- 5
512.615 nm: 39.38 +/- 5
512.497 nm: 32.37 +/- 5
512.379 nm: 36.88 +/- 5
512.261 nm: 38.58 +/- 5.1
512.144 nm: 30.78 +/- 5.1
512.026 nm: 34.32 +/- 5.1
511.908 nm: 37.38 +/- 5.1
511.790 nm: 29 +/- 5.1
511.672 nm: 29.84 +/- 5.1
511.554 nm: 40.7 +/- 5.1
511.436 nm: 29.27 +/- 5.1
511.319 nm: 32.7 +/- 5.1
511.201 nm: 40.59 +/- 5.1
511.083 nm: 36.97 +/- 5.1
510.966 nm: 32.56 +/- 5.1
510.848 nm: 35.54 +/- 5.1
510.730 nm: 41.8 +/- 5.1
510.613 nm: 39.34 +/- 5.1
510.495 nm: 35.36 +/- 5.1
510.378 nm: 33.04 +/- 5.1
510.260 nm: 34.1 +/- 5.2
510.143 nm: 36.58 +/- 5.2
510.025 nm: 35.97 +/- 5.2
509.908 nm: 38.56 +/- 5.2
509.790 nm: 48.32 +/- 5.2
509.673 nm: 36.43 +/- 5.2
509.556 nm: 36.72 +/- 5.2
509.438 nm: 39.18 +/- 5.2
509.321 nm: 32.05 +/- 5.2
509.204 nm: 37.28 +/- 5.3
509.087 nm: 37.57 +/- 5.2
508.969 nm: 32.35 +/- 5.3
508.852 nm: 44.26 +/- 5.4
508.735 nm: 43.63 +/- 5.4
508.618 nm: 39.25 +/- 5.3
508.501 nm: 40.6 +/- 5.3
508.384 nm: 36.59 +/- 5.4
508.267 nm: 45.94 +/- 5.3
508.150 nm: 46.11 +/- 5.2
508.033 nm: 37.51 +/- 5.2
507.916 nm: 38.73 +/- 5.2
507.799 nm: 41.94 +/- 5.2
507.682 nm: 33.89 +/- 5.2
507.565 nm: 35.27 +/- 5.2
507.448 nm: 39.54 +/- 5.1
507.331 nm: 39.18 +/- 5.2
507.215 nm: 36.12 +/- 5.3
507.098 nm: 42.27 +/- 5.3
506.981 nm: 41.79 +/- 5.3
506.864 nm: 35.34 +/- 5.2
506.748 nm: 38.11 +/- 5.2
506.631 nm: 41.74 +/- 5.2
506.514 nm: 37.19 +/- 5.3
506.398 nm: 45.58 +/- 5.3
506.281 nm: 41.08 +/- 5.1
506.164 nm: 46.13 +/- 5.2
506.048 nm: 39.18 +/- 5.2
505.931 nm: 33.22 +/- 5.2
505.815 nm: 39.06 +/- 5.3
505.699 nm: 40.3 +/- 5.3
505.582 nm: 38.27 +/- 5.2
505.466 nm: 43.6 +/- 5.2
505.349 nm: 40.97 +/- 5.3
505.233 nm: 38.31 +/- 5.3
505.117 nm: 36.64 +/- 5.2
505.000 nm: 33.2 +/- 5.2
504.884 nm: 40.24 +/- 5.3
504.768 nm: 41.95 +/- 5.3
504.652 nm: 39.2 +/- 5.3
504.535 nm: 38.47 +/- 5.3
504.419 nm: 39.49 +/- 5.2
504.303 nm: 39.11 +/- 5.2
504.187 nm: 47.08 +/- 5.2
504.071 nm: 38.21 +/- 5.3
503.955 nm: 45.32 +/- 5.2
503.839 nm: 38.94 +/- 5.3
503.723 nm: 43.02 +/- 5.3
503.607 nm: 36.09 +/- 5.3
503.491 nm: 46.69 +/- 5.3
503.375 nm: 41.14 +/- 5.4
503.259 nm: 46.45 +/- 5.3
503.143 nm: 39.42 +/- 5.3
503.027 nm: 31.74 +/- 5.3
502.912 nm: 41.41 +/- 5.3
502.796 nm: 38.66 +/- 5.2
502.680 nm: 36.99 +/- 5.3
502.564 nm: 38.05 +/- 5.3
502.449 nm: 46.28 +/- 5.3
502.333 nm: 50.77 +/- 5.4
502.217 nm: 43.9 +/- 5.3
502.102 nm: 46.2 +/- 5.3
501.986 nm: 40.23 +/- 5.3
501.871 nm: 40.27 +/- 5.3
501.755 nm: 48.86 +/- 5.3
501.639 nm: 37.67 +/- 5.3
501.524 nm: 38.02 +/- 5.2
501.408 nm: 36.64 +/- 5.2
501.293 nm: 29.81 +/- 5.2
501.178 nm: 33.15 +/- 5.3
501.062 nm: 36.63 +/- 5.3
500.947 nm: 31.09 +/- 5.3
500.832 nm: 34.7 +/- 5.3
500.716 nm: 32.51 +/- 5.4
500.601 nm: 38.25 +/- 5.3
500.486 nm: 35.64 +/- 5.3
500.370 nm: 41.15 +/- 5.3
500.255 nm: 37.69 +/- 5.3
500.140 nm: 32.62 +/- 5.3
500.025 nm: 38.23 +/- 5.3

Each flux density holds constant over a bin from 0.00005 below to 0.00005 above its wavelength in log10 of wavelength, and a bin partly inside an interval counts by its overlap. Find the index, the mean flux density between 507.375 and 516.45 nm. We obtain 35.2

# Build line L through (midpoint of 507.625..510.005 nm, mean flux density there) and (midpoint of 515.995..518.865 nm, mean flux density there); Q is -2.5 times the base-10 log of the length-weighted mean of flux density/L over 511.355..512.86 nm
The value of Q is 0.05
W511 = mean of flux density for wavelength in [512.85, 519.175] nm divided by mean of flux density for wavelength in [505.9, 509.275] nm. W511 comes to 0.77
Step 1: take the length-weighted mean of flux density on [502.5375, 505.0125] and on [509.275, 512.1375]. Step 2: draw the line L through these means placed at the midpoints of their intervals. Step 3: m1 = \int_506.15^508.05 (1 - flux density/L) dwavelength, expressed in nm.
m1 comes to -0.059 nm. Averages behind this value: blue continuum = 40.2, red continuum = 36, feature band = 39.4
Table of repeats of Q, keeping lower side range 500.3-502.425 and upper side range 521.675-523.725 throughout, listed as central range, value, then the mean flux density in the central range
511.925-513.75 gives 0.02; 33.8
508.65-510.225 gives -0.08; 38.3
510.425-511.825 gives -0.01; 35.4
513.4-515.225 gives 0.01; 33.5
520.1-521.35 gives -0.01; 31.8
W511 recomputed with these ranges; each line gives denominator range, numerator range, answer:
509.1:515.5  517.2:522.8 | 0.85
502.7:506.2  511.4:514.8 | 0.84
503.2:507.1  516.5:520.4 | 0.72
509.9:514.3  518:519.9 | 0.82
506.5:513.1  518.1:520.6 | 0.79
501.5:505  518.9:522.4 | 0.74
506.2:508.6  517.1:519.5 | 0.68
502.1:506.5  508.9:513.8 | 0.87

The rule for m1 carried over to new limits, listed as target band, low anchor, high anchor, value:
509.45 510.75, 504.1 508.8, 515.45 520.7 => -0.040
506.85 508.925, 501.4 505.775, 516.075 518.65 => -0.157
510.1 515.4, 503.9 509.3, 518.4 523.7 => 0.217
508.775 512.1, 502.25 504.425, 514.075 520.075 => -0.066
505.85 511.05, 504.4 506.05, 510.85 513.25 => -0.298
